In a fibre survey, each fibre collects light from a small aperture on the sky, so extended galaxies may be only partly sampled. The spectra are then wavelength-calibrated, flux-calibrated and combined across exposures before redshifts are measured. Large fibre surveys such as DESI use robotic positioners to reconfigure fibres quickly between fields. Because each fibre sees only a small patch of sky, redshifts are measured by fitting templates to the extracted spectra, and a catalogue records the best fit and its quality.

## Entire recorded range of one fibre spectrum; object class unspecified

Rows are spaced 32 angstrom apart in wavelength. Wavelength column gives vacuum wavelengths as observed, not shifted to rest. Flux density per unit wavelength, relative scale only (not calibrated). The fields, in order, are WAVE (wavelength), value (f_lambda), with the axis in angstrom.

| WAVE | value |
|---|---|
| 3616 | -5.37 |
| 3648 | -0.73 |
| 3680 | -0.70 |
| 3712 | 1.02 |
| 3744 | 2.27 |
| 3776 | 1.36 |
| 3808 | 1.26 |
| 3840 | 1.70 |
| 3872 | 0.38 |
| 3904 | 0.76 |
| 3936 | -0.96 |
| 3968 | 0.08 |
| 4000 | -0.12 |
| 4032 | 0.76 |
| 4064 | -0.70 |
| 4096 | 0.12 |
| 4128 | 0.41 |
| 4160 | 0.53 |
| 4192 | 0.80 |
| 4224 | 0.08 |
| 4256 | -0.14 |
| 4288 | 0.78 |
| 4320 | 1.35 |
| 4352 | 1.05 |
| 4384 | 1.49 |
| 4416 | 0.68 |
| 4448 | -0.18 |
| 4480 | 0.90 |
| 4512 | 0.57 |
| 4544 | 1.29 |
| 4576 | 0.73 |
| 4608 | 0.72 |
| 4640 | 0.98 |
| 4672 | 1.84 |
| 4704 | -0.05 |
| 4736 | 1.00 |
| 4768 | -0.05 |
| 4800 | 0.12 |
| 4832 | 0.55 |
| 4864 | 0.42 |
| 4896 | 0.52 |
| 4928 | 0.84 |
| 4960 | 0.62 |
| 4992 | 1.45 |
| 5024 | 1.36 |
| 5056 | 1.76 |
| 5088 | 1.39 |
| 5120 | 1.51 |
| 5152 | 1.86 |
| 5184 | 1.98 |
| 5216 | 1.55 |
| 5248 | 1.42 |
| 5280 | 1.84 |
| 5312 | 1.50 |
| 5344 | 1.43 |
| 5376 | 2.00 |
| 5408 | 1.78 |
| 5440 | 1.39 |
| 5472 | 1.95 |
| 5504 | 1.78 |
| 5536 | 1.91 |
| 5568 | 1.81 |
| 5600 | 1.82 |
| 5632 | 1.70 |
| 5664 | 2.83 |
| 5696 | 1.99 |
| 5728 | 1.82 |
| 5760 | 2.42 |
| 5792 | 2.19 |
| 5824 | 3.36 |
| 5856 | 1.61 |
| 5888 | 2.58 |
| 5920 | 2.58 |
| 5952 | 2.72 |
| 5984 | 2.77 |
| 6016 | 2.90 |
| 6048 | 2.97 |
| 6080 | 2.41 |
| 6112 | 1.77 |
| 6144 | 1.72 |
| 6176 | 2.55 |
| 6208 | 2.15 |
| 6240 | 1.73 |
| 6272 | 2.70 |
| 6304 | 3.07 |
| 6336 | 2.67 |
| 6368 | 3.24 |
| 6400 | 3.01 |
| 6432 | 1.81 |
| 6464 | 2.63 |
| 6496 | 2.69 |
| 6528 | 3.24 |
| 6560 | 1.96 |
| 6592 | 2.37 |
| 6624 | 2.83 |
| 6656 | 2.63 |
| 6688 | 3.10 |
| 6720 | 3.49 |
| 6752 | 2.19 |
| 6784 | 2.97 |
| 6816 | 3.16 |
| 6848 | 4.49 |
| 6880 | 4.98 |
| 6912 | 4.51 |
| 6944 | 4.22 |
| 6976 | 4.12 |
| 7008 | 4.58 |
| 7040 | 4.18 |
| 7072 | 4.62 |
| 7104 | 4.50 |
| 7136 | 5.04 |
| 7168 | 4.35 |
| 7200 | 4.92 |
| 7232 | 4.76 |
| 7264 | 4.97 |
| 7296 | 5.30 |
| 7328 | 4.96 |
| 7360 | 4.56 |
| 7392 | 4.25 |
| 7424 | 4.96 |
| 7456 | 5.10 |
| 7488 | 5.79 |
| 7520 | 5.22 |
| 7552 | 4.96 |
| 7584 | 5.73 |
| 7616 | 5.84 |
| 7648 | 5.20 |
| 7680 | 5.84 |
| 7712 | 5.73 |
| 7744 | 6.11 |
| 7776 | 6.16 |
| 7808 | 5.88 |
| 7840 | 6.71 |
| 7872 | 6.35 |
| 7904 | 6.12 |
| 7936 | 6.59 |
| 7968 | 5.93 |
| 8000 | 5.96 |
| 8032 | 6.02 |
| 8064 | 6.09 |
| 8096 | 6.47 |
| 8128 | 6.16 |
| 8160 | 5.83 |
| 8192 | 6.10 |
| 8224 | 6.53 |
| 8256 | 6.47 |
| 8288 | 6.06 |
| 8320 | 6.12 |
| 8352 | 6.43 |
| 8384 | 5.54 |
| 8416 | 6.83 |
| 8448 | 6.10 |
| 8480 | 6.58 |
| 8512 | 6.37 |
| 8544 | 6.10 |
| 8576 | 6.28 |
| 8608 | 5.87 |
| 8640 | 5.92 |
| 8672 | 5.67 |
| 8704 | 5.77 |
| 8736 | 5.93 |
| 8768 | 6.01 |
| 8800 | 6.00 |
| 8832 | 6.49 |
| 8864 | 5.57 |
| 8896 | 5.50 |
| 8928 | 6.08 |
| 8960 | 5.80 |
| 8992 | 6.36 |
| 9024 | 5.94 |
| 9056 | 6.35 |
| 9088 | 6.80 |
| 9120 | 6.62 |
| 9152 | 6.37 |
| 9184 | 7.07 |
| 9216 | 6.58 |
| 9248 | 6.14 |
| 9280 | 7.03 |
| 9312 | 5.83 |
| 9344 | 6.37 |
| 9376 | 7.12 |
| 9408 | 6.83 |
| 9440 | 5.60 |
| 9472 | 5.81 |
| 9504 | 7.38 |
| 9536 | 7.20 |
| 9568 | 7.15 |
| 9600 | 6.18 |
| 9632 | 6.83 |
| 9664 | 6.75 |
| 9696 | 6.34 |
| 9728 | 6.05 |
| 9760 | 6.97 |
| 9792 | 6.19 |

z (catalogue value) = 0.715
